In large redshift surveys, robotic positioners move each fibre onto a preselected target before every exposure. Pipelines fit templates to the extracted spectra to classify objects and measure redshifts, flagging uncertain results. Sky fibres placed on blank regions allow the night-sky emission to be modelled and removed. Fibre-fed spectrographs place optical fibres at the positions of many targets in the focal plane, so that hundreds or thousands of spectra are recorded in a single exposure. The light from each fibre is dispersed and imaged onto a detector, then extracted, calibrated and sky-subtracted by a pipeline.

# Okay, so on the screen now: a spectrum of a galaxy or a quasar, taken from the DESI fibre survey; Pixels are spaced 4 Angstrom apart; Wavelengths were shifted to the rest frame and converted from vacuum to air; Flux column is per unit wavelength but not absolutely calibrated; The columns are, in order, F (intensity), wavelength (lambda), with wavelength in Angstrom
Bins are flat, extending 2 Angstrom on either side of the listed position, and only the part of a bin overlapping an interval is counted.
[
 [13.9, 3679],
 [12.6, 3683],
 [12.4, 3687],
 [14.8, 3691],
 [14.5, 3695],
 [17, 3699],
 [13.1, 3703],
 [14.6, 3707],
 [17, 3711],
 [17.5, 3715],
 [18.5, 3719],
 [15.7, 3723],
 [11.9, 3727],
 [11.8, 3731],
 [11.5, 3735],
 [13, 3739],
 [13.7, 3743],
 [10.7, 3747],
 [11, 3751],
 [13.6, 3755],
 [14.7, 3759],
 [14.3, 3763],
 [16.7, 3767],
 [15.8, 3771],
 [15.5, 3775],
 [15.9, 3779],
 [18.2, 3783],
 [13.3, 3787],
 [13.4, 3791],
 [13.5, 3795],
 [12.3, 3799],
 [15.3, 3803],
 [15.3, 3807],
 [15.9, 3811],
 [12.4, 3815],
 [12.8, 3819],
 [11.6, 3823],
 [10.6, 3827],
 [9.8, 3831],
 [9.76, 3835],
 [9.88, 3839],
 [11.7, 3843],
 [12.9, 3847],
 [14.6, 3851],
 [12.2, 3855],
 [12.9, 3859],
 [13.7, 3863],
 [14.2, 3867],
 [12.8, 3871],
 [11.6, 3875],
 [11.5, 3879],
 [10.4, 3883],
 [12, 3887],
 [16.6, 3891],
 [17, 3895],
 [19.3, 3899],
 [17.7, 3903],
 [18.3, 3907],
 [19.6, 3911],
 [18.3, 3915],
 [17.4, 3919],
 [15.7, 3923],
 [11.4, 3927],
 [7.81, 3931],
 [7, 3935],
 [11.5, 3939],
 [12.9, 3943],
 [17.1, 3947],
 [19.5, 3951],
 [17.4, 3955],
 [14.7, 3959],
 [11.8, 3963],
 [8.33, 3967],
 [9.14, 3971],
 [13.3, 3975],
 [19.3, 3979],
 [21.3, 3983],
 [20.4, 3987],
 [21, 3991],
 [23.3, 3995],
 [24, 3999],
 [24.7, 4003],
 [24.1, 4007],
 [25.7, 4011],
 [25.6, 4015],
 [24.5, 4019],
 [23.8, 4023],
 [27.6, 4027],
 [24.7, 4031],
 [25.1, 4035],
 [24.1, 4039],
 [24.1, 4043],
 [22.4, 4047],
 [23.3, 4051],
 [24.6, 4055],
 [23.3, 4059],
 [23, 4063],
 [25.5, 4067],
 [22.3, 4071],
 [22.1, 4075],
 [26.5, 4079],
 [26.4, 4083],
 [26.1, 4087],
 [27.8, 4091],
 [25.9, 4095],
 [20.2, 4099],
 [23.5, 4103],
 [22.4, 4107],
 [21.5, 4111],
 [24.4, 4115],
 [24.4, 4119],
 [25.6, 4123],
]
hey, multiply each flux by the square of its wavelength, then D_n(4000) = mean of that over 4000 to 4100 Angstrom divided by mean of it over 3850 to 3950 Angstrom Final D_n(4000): 1.9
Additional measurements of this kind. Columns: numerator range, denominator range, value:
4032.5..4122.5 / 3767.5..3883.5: 2.08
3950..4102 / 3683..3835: 1.82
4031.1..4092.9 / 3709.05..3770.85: 2.04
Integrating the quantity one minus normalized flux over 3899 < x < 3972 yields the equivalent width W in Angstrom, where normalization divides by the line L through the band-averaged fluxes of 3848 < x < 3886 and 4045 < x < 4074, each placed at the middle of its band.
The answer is 8.2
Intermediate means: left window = 12.6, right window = 23.4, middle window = 14.4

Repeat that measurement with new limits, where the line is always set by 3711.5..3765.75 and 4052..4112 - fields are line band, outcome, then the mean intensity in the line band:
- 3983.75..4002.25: -0.7 Angstrom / 22.3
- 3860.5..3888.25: 8.6 Angstrom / 12.3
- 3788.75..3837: 9.8 Angstrom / 12.7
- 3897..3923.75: 1.1 Angstrom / 18.2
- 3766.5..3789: -1.3 Angstrom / 15.8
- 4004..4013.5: -1.3 Angstrom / 24.9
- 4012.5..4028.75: -2.3 Angstrom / 25.4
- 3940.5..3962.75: 4.8 Angstrom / 15.9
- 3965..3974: 5.0 Angstrom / 9.24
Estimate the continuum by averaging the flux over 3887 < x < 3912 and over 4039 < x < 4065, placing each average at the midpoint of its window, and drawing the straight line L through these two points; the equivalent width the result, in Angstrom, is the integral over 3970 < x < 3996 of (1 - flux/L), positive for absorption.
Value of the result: 3.1 Angstrom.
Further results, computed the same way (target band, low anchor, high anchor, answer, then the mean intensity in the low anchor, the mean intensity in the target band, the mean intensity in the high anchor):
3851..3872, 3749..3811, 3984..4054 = 5.3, 14.6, 13.3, 24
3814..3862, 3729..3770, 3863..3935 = 7.6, 13.2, 11.8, 14.6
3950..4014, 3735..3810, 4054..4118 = 6.7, 14.2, 18.7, 24.1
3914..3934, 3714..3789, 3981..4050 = 6.8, 14.3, 13.6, 23.9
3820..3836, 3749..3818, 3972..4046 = 5.5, 14.5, 10.6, 22.9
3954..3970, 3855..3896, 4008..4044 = 5.9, 13.1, 12.5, 25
